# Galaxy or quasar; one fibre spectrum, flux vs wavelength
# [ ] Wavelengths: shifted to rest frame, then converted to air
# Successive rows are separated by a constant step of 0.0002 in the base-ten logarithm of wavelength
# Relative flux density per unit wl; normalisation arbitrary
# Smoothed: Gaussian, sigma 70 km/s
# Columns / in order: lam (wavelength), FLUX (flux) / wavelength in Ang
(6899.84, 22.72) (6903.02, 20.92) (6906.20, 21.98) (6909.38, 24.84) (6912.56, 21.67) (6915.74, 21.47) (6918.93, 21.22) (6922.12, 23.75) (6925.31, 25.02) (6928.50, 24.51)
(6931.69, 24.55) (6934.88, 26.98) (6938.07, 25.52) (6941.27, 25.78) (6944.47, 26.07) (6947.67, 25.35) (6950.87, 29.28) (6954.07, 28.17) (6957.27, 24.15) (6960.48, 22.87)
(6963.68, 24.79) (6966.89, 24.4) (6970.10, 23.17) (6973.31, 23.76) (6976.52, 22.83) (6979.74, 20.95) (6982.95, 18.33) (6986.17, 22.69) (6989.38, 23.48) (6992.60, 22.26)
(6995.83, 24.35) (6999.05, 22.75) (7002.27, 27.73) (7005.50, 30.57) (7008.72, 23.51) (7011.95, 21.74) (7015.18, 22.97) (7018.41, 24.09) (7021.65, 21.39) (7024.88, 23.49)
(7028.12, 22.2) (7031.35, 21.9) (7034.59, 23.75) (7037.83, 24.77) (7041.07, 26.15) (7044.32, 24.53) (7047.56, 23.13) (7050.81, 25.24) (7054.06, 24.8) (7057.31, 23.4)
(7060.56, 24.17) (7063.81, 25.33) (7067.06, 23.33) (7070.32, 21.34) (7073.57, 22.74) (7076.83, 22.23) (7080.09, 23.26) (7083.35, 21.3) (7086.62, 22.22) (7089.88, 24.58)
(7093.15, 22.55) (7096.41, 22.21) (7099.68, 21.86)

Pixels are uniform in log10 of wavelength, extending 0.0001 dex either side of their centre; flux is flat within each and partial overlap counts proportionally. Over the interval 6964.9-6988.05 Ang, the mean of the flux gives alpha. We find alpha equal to 22.4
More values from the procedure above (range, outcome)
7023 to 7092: 23.5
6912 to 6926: 22.5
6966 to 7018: 23.5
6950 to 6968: 25.5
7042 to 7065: 24.4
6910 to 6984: 24.2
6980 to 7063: 23.7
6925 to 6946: 25.5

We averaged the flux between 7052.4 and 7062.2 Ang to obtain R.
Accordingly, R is 24.1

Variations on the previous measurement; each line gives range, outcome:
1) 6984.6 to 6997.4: 23.2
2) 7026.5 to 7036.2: 22.6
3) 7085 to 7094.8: 23.1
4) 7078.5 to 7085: 22.3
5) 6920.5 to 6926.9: 24.4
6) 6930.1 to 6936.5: 25.8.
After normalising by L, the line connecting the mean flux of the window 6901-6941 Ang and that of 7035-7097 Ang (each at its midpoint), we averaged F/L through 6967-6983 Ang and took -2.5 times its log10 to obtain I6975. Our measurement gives 0.057 mag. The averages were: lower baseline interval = 23.6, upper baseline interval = 23.6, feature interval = 22.4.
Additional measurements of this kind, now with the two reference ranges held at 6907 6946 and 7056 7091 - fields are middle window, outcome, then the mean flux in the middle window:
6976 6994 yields 0.10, 21.7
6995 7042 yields -0.03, 24.1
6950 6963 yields -0.08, 25.9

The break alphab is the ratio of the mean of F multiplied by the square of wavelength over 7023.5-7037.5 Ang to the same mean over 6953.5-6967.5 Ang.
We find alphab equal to 0.95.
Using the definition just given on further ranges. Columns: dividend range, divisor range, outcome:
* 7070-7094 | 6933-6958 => 0.89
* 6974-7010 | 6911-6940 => 1.01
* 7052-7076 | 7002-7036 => 1.00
